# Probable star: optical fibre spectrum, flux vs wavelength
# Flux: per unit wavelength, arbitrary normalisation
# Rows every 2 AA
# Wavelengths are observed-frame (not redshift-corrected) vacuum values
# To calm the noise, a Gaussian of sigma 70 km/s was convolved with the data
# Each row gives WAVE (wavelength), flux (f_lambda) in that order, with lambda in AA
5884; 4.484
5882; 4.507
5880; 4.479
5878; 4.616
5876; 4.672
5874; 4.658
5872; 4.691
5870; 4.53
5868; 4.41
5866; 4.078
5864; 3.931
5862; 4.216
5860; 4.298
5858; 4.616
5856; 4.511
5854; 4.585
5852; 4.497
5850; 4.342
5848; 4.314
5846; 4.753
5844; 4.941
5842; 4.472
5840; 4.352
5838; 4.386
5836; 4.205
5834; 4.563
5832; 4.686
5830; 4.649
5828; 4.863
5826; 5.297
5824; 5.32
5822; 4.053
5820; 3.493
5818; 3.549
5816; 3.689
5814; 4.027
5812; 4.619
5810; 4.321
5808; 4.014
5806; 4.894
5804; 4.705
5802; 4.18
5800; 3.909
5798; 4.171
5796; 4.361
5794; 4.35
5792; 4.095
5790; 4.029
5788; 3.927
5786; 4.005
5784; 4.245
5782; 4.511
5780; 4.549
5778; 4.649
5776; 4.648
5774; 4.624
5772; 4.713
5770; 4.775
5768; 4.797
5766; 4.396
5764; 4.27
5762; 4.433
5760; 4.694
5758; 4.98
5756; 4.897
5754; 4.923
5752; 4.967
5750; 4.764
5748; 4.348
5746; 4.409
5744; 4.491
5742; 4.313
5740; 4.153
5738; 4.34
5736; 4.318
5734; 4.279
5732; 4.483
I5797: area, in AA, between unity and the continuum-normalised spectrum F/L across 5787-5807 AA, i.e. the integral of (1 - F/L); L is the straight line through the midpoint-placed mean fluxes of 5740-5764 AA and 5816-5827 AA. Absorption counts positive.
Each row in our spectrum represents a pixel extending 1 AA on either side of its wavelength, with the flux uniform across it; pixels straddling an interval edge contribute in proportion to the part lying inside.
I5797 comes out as 0.6 AA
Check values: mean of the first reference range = 4.62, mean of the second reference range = 4.28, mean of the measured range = 4.26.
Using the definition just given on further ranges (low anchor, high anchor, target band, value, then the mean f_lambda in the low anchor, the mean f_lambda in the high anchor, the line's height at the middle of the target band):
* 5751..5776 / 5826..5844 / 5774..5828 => 3.9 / 4.7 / 4.59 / 4.64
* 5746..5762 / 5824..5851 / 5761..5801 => 2.9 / 4.75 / 4.63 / 4.71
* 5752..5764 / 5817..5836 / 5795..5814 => 1.0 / 4.76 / 4.48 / 4.57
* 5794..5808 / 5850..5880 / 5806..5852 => -0.3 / 4.34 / 4.45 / 4.39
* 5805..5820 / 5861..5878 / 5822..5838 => -2.0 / 4.11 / 4.41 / 4.21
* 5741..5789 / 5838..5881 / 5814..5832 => 0.6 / 4.56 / 4.47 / 4.5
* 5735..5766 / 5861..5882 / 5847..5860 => 0.0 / 4.55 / 4.43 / 4.45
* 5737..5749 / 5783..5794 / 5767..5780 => -1.6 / 4.34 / 4.09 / 4.17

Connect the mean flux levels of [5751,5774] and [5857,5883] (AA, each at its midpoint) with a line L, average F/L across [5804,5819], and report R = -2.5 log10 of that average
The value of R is 0.097 mag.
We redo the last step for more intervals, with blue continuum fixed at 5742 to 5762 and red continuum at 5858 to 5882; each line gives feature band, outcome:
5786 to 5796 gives 0.12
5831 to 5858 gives -0.01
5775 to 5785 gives 0.02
